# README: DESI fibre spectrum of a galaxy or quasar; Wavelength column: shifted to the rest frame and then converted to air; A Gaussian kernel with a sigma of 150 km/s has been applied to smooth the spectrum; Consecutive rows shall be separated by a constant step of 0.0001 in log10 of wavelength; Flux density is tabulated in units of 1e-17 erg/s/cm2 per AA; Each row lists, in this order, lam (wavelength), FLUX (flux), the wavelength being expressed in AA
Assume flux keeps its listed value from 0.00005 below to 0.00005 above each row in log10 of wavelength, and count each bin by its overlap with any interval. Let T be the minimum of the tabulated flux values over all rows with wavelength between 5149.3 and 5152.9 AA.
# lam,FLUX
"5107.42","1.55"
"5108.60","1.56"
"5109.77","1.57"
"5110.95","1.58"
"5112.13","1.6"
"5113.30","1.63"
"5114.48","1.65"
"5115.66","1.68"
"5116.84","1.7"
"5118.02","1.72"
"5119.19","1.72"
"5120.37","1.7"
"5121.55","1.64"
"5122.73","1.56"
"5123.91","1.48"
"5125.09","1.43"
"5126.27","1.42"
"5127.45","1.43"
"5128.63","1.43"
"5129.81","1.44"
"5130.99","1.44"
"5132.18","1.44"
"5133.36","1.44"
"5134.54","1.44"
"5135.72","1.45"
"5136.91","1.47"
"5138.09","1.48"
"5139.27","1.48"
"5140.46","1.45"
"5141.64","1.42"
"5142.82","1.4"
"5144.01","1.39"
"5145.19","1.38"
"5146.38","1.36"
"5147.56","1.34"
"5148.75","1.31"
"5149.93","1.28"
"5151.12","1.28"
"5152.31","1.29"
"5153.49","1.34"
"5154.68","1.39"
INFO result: 1.28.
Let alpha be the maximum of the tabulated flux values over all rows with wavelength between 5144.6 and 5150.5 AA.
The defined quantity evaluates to 1.38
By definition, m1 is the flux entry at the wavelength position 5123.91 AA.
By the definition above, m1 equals 1.48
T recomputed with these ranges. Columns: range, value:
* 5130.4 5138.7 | 1.44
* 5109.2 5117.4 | 1.57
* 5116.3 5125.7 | 1.43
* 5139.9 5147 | 1.36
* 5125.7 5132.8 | 1.42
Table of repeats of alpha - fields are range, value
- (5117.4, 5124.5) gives 1.72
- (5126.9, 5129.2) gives 1.43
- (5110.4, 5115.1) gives 1.65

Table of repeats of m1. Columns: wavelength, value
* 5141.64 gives 1.42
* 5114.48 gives 1.65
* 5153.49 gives 1.34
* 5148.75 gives 1.31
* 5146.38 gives 1.36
